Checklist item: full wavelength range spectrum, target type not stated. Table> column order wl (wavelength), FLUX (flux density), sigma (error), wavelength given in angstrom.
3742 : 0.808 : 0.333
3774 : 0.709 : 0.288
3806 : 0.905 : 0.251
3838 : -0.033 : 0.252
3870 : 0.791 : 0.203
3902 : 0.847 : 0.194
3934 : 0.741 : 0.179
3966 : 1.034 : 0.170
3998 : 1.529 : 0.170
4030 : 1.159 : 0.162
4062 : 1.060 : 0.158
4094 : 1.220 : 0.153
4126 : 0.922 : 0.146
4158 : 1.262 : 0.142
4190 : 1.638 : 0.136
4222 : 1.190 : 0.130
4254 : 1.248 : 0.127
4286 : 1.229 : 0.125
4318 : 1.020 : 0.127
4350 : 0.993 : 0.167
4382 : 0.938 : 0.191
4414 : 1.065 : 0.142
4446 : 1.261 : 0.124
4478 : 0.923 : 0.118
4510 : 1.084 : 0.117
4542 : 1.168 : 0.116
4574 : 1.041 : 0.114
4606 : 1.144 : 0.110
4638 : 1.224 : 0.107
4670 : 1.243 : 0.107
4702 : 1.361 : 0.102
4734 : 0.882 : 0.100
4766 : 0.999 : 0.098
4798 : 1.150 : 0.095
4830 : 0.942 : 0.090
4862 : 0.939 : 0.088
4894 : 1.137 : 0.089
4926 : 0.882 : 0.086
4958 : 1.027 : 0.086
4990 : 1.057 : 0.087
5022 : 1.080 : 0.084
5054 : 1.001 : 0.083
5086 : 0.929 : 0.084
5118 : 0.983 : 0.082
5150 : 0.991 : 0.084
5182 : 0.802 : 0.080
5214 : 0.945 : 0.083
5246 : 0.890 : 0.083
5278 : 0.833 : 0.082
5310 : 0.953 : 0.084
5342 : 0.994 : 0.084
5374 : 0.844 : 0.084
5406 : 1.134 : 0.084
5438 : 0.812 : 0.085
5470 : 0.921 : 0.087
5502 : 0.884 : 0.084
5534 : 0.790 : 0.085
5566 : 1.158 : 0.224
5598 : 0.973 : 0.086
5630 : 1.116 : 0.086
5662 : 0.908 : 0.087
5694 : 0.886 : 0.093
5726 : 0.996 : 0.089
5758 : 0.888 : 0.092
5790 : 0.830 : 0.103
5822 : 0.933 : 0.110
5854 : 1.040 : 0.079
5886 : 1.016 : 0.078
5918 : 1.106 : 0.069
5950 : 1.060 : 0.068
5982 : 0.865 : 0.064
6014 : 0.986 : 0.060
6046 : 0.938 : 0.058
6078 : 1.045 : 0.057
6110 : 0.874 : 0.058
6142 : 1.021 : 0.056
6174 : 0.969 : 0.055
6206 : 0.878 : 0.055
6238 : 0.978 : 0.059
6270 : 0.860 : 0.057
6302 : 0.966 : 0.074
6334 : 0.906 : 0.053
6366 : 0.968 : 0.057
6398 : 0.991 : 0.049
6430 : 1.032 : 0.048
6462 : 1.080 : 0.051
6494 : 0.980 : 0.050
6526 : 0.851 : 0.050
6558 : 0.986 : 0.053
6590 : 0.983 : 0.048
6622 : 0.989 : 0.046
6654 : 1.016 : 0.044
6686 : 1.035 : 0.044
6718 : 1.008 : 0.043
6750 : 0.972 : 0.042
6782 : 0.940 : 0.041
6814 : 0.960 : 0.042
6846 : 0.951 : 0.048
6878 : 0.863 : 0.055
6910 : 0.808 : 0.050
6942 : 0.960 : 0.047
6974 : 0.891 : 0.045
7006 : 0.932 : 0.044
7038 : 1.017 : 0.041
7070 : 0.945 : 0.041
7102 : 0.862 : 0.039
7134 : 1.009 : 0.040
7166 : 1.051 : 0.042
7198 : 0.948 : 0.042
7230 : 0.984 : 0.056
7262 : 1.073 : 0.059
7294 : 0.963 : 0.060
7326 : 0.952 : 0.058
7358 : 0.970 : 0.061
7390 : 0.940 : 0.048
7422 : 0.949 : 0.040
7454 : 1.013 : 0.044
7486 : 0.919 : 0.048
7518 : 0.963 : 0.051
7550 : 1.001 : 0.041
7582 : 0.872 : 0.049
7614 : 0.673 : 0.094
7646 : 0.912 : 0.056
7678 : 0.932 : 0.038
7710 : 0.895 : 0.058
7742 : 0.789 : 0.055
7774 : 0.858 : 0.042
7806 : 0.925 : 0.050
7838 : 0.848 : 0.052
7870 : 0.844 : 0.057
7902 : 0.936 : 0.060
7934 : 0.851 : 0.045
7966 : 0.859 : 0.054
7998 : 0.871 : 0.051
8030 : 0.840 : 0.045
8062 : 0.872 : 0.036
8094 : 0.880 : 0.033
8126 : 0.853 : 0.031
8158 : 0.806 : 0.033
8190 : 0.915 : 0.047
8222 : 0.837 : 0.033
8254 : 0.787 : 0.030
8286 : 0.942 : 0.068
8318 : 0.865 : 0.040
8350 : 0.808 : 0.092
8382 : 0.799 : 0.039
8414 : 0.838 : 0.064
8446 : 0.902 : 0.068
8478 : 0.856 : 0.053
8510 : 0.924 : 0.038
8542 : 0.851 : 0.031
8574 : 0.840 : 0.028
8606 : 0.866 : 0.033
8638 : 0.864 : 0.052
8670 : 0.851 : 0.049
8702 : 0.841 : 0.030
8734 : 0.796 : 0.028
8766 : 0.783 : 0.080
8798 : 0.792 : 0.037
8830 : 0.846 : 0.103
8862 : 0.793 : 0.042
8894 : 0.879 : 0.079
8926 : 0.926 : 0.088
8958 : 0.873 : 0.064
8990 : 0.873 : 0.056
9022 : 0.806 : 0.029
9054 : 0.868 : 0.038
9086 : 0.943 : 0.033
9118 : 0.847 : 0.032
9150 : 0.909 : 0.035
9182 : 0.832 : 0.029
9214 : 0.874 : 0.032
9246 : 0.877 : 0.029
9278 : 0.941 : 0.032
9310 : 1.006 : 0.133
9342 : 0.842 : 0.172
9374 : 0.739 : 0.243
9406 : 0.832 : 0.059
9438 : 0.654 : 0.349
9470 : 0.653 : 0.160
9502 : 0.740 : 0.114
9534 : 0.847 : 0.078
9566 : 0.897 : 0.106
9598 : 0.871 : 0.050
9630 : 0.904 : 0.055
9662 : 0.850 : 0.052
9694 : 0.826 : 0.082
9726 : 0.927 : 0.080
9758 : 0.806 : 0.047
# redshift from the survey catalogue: 0.59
